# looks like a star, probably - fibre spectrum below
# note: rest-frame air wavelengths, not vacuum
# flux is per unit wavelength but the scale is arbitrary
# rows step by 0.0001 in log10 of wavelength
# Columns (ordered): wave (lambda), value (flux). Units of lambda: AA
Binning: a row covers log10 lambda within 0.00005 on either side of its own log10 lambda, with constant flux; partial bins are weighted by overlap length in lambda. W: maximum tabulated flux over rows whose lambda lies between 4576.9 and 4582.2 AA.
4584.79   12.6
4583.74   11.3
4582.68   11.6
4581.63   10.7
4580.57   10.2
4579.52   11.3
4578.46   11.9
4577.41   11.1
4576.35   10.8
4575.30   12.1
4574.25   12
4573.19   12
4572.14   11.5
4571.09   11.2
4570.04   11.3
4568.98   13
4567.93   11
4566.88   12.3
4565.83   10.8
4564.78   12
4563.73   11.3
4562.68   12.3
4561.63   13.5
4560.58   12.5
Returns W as 11.9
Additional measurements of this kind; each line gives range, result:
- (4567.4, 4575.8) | 13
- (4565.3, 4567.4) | 12.3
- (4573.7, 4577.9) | 12.1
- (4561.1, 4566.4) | 13.5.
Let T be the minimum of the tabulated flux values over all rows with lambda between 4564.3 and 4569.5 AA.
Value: 10.8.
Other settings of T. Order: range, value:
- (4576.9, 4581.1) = 10.2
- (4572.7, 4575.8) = 12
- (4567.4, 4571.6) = 11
